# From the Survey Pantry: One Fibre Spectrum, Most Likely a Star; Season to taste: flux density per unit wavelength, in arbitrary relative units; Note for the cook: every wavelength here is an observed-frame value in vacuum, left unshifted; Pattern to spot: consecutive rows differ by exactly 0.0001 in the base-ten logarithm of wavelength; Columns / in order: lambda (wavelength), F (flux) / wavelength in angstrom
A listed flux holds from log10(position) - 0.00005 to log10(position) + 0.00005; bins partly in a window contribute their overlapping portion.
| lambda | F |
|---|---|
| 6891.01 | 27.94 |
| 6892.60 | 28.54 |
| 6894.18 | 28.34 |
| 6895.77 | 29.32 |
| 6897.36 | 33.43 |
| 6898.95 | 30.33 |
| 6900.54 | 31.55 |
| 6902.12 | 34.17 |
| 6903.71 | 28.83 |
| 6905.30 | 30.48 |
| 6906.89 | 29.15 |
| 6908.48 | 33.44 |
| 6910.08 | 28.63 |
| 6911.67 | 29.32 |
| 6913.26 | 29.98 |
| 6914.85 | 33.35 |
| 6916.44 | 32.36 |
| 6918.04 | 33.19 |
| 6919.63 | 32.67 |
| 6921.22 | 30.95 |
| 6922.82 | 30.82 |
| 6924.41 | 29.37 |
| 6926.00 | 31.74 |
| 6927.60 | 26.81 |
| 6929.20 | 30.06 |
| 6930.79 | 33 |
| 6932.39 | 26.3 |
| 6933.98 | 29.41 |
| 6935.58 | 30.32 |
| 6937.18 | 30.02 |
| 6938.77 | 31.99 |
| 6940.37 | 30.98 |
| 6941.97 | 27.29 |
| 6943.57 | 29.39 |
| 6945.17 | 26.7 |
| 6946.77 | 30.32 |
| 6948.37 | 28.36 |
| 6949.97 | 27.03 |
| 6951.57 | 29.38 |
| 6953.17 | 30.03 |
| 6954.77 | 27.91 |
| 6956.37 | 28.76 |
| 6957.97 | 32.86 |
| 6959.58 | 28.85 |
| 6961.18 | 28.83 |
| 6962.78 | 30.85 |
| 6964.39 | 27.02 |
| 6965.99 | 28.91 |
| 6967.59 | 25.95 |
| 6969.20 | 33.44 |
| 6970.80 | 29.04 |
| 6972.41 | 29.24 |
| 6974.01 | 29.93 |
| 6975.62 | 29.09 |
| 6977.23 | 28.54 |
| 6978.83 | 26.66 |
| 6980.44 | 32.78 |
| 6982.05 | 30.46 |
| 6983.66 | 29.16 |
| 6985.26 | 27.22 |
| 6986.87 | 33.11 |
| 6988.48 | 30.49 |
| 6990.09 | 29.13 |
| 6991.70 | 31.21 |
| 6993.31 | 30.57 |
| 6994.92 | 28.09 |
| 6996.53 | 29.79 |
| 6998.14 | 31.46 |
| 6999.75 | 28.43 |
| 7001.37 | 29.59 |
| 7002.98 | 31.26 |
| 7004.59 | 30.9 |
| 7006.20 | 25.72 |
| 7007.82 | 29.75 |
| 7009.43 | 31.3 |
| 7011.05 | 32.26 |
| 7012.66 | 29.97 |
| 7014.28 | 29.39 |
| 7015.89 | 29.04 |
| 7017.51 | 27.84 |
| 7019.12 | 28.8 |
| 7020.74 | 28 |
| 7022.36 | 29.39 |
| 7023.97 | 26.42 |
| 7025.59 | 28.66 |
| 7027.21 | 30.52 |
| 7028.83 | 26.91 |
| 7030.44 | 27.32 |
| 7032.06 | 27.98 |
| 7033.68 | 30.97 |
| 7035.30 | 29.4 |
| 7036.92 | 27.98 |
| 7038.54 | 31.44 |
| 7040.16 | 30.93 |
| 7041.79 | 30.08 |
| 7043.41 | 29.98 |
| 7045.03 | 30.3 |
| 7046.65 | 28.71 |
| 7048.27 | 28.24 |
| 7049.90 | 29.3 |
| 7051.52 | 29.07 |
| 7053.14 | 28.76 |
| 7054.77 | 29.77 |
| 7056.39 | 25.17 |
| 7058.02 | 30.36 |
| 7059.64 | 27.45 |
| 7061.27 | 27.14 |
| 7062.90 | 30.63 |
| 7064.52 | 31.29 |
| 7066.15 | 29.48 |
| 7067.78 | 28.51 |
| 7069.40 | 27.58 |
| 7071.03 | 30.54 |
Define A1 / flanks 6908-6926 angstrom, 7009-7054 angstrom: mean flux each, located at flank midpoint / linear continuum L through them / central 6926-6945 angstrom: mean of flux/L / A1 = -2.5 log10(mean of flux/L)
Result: 0.05 mag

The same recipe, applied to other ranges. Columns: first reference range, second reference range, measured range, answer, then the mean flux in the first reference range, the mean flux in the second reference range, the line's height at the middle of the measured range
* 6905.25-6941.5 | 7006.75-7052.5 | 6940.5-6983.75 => 0.034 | 30.6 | 29.3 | 30.1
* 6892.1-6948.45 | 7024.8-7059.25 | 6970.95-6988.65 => 0.004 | 30.3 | 29.1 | 29.7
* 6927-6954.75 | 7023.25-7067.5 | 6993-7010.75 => -0.023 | 29.2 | 29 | 29.1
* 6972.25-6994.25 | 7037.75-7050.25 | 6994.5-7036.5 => 0.024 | 29.8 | 29.9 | 29.9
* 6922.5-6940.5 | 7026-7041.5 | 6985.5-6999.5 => -0.025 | 30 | 29.3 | 29.6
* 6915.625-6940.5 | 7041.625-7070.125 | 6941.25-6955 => 0.068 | 30.6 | 29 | 30.4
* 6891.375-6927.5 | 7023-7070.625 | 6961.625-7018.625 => 0.004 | 30.8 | 29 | 29.7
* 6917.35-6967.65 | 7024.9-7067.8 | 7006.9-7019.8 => -0.018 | 29.6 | 29.1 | 29.3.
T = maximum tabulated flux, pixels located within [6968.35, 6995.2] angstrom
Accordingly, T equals 33.44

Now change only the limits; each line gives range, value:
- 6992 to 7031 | 32.26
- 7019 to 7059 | 31.44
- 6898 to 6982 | 34.17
